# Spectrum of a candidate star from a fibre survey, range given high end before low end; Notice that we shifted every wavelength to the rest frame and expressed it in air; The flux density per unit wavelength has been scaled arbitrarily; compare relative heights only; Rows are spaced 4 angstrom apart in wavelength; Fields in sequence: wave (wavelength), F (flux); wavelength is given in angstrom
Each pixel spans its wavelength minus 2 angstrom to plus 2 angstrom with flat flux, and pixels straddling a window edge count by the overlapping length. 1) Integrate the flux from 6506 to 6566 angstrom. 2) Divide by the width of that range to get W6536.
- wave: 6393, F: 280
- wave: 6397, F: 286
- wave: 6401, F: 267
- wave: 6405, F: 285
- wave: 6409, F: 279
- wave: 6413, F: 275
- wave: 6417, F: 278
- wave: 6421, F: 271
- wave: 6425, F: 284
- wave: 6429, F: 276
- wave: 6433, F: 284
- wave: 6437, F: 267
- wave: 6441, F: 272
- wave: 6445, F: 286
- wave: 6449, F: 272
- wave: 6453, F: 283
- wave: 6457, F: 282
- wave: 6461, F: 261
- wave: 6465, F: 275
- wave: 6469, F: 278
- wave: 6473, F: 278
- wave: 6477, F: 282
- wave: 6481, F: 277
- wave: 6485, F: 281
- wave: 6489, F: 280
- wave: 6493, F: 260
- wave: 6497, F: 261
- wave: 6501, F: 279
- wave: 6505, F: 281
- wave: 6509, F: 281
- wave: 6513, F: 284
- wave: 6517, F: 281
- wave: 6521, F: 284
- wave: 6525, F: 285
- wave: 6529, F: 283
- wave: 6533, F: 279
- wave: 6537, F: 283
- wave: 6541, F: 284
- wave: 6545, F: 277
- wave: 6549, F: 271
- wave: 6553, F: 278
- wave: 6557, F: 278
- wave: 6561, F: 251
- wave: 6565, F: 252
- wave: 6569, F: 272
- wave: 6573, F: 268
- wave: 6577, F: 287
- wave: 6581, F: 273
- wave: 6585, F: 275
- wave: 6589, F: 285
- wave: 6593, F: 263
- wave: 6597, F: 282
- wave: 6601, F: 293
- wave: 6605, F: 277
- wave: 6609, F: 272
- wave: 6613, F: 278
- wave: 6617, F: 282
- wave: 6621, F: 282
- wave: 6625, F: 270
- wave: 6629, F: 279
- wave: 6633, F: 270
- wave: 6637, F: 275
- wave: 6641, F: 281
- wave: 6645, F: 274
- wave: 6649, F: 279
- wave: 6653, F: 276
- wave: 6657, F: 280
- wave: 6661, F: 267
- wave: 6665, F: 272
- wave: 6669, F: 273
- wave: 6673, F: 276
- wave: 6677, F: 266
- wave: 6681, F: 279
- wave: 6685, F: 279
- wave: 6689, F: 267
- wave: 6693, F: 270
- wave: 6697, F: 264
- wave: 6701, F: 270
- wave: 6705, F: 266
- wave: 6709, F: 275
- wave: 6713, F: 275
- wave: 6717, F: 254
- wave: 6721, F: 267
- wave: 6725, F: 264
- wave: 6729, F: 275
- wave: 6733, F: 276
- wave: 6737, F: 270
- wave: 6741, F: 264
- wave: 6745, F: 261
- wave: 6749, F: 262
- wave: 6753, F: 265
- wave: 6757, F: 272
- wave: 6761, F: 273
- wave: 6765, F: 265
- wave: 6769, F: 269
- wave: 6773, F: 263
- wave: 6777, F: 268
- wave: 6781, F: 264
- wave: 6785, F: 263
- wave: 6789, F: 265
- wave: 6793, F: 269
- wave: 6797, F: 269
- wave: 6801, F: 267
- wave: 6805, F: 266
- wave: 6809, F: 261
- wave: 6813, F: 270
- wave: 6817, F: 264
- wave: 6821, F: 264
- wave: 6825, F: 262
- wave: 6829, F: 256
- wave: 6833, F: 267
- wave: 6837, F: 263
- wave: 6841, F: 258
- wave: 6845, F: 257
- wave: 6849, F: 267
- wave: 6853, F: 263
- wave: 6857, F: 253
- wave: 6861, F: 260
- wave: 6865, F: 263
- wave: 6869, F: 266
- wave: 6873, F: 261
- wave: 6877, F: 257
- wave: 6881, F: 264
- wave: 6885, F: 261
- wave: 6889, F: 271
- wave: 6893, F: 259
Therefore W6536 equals 277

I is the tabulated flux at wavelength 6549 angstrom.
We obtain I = 271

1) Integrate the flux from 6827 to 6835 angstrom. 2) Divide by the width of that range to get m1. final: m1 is 262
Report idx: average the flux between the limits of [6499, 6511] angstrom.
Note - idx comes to 280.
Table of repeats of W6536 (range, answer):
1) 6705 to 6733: 269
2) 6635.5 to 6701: 274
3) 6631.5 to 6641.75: 275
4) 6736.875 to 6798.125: 266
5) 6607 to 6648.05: 276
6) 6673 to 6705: 271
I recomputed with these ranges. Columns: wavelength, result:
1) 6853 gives 263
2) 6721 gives 267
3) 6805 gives 266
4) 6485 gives 281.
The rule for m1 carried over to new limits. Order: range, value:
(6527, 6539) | 282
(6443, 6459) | 281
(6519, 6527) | 284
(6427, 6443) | 275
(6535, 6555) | 279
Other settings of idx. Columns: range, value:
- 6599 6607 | 285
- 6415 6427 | 278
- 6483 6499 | 270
